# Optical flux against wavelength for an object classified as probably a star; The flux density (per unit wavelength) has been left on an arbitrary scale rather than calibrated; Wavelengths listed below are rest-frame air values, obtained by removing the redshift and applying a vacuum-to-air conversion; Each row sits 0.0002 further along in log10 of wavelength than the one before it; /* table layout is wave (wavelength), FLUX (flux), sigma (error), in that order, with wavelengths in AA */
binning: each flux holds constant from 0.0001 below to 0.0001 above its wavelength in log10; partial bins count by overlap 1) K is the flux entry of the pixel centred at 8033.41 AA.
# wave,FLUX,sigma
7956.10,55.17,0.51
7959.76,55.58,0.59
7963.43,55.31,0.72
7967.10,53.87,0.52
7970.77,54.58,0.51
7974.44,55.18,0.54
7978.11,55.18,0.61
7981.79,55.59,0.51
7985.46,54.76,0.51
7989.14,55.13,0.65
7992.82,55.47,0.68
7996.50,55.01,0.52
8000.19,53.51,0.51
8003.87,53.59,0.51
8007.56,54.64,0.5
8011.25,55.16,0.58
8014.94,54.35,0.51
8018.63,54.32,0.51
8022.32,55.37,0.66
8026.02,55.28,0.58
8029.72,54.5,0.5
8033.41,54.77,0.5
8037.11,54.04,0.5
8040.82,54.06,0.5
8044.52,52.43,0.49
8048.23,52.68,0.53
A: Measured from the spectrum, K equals 54.77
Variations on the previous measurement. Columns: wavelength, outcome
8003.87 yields 53.59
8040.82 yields 54.06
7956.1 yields 55.17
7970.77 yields 54.58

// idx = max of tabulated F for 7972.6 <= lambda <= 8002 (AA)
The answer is 55.59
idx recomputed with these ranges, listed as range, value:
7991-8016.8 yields 55.47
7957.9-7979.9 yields 55.58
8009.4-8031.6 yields 55.37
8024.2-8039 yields 55.28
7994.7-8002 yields 55.01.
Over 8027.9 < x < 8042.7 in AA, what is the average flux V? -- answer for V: 54.4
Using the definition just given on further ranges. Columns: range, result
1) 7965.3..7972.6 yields 54.2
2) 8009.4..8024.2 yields 54.8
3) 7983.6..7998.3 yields 55.1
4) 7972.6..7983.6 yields 55.3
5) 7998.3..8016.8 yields 54.2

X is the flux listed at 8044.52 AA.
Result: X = 52.43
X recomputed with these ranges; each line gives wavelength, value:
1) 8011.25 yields 55.16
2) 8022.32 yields 55.37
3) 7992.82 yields 55.47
